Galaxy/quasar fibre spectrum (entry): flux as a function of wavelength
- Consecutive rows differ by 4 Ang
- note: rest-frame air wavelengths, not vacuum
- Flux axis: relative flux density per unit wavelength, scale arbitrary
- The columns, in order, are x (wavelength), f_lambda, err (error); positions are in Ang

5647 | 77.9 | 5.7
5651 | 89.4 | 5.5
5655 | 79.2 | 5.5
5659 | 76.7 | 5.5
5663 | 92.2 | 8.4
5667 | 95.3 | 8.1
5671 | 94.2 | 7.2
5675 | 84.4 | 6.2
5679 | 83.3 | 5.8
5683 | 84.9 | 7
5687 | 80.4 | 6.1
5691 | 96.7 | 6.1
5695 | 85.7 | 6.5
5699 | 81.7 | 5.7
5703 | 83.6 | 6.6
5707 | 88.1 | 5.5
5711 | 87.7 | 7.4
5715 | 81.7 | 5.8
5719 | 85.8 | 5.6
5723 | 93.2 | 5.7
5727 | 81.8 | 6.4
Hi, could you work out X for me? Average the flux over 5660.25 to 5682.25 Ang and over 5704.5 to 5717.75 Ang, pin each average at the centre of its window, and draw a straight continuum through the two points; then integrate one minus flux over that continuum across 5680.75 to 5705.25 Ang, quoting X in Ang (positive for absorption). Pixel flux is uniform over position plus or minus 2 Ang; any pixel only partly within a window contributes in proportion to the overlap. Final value 0.50 Ang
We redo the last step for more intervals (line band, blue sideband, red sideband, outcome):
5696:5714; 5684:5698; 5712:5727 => 0.3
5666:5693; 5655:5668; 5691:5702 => -0.7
